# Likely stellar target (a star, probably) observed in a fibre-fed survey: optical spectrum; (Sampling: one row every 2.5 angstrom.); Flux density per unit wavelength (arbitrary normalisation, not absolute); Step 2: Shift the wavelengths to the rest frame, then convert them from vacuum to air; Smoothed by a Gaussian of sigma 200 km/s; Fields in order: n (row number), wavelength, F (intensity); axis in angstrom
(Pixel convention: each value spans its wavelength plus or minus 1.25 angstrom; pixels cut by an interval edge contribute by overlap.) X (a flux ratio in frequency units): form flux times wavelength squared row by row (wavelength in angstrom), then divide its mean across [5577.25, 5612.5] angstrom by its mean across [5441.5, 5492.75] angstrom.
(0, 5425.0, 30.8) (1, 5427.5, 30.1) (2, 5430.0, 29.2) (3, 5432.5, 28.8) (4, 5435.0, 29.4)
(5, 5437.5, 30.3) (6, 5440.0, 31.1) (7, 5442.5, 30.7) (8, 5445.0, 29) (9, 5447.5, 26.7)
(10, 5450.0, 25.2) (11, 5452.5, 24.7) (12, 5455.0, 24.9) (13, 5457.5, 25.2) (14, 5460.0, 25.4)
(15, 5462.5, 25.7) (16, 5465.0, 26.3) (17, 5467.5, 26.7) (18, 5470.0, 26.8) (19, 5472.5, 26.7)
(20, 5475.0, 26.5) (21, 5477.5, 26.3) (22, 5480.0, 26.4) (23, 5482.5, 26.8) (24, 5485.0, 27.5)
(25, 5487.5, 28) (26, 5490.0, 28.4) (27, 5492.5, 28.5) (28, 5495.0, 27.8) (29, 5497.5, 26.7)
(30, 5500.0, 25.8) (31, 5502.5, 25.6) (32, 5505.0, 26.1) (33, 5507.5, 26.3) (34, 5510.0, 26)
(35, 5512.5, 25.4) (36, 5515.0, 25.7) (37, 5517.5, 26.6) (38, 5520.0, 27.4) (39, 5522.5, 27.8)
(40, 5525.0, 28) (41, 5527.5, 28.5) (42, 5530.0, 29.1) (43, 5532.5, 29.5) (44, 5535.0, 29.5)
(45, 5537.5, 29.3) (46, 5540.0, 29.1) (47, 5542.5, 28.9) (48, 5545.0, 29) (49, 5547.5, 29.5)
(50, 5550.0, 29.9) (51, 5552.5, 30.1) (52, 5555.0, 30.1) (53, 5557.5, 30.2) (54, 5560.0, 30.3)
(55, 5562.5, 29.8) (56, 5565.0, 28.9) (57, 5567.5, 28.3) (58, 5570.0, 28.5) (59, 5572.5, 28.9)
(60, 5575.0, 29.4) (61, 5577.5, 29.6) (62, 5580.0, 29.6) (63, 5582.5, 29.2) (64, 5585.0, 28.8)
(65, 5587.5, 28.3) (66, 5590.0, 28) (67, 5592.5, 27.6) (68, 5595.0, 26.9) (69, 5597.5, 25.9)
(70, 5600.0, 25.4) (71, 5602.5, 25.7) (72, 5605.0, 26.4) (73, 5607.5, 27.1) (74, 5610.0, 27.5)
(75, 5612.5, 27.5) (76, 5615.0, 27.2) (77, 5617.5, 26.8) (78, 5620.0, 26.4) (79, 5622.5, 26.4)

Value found 1.08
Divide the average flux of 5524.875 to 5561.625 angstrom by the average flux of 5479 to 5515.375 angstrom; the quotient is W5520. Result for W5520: 1.10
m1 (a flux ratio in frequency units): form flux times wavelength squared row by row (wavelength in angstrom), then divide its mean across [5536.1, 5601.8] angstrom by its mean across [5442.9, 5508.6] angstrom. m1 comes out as 1.1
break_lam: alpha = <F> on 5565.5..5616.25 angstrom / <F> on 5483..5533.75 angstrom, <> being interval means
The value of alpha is 1.02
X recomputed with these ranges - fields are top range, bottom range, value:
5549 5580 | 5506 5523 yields 1.14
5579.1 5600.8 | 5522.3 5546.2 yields 0.98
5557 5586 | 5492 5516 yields 1.14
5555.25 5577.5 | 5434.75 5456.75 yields 1.10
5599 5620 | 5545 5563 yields 0.91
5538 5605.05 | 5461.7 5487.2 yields 1.11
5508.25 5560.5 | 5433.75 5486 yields 1.08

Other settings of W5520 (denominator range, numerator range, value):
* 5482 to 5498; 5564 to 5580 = 1.04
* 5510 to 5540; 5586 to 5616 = 0.97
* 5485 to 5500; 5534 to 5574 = 1.06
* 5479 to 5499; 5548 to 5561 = 1.09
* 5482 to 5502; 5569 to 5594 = 1.05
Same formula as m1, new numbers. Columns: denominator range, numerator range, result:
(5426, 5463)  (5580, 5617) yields 1.04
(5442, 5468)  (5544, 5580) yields 1.17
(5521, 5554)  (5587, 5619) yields 0.95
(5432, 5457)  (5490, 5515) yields 0.97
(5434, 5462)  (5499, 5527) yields 0.99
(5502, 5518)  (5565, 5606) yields 1.11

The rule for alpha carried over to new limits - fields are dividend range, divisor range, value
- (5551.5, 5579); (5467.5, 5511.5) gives 1.10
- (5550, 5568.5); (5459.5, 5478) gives 1.13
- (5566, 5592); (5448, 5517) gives 1.09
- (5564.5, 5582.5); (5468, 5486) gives 1.09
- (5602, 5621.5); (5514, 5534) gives 0.96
